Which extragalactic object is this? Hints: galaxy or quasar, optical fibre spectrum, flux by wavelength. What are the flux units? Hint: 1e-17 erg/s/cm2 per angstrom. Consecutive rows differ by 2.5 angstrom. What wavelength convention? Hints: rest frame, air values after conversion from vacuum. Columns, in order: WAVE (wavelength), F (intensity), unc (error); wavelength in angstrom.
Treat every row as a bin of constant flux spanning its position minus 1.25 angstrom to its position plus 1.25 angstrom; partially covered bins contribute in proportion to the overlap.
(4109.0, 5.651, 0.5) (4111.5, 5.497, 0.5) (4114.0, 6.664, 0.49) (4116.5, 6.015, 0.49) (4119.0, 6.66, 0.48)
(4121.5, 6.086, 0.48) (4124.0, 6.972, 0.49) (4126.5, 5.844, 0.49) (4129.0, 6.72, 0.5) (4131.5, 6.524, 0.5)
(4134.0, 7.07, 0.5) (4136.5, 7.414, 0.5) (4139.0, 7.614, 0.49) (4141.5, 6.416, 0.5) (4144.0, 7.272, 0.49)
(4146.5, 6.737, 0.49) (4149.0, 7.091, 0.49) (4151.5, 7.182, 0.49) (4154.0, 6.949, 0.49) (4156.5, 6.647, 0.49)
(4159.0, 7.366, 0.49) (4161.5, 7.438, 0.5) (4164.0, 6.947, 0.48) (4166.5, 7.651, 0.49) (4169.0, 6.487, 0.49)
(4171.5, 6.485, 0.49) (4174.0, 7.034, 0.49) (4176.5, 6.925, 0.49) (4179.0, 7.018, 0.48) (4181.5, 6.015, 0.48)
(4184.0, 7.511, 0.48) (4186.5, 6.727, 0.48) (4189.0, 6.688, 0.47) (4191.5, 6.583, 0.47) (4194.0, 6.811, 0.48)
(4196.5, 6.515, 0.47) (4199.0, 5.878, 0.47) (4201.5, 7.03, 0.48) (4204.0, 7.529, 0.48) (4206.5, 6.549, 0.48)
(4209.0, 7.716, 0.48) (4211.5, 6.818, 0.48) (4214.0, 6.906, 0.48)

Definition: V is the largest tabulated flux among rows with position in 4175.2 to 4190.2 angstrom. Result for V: 7.511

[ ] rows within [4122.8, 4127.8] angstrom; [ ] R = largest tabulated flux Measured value 6.972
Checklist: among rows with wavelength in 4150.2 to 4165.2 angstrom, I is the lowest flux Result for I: 6.647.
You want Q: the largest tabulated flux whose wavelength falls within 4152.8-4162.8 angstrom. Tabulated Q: 7.438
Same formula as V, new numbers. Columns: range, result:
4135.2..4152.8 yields 7.614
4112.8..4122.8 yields 6.664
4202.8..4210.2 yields 7.716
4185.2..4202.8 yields 7.03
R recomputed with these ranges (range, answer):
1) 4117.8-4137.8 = 7.414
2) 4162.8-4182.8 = 7.651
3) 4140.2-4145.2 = 7.272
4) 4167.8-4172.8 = 6.487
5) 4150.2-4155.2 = 7.182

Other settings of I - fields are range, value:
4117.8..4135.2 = 5.844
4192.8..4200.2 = 5.878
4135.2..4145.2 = 6.416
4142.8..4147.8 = 6.737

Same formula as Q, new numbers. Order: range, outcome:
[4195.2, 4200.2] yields 6.515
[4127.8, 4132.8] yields 6.72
